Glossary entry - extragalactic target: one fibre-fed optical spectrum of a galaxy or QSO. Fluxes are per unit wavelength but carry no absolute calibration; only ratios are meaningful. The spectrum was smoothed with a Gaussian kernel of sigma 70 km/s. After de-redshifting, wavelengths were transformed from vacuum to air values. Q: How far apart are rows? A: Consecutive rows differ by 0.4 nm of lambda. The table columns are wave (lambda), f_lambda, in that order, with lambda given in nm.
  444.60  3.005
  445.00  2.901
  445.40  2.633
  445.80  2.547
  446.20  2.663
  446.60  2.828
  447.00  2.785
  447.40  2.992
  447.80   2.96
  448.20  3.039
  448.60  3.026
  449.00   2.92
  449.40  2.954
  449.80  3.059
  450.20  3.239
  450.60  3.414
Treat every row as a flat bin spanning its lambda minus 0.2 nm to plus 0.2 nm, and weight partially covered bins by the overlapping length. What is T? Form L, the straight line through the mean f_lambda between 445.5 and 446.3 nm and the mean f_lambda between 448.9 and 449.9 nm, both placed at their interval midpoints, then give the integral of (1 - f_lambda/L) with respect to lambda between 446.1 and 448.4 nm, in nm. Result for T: -0.12 nm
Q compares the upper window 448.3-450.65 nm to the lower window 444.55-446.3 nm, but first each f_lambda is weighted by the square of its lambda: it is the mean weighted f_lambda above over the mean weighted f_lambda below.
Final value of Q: 1.15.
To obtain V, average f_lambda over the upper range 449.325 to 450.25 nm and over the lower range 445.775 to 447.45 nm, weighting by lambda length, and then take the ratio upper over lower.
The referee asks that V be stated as 1.1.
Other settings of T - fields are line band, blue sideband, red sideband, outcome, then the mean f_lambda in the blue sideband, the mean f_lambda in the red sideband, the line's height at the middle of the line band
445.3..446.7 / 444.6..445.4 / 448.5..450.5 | 0.12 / 2.86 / 3.06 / 2.9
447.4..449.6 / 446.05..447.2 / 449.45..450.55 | 0.00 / 2.76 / 3.16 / 2.98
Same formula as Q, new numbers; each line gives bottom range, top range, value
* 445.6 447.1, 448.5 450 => 1.12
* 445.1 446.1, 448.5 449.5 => 1.14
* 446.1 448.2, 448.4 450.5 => 1.08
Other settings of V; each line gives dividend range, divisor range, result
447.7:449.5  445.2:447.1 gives 1.11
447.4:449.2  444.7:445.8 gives 1.09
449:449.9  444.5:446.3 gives 1.09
